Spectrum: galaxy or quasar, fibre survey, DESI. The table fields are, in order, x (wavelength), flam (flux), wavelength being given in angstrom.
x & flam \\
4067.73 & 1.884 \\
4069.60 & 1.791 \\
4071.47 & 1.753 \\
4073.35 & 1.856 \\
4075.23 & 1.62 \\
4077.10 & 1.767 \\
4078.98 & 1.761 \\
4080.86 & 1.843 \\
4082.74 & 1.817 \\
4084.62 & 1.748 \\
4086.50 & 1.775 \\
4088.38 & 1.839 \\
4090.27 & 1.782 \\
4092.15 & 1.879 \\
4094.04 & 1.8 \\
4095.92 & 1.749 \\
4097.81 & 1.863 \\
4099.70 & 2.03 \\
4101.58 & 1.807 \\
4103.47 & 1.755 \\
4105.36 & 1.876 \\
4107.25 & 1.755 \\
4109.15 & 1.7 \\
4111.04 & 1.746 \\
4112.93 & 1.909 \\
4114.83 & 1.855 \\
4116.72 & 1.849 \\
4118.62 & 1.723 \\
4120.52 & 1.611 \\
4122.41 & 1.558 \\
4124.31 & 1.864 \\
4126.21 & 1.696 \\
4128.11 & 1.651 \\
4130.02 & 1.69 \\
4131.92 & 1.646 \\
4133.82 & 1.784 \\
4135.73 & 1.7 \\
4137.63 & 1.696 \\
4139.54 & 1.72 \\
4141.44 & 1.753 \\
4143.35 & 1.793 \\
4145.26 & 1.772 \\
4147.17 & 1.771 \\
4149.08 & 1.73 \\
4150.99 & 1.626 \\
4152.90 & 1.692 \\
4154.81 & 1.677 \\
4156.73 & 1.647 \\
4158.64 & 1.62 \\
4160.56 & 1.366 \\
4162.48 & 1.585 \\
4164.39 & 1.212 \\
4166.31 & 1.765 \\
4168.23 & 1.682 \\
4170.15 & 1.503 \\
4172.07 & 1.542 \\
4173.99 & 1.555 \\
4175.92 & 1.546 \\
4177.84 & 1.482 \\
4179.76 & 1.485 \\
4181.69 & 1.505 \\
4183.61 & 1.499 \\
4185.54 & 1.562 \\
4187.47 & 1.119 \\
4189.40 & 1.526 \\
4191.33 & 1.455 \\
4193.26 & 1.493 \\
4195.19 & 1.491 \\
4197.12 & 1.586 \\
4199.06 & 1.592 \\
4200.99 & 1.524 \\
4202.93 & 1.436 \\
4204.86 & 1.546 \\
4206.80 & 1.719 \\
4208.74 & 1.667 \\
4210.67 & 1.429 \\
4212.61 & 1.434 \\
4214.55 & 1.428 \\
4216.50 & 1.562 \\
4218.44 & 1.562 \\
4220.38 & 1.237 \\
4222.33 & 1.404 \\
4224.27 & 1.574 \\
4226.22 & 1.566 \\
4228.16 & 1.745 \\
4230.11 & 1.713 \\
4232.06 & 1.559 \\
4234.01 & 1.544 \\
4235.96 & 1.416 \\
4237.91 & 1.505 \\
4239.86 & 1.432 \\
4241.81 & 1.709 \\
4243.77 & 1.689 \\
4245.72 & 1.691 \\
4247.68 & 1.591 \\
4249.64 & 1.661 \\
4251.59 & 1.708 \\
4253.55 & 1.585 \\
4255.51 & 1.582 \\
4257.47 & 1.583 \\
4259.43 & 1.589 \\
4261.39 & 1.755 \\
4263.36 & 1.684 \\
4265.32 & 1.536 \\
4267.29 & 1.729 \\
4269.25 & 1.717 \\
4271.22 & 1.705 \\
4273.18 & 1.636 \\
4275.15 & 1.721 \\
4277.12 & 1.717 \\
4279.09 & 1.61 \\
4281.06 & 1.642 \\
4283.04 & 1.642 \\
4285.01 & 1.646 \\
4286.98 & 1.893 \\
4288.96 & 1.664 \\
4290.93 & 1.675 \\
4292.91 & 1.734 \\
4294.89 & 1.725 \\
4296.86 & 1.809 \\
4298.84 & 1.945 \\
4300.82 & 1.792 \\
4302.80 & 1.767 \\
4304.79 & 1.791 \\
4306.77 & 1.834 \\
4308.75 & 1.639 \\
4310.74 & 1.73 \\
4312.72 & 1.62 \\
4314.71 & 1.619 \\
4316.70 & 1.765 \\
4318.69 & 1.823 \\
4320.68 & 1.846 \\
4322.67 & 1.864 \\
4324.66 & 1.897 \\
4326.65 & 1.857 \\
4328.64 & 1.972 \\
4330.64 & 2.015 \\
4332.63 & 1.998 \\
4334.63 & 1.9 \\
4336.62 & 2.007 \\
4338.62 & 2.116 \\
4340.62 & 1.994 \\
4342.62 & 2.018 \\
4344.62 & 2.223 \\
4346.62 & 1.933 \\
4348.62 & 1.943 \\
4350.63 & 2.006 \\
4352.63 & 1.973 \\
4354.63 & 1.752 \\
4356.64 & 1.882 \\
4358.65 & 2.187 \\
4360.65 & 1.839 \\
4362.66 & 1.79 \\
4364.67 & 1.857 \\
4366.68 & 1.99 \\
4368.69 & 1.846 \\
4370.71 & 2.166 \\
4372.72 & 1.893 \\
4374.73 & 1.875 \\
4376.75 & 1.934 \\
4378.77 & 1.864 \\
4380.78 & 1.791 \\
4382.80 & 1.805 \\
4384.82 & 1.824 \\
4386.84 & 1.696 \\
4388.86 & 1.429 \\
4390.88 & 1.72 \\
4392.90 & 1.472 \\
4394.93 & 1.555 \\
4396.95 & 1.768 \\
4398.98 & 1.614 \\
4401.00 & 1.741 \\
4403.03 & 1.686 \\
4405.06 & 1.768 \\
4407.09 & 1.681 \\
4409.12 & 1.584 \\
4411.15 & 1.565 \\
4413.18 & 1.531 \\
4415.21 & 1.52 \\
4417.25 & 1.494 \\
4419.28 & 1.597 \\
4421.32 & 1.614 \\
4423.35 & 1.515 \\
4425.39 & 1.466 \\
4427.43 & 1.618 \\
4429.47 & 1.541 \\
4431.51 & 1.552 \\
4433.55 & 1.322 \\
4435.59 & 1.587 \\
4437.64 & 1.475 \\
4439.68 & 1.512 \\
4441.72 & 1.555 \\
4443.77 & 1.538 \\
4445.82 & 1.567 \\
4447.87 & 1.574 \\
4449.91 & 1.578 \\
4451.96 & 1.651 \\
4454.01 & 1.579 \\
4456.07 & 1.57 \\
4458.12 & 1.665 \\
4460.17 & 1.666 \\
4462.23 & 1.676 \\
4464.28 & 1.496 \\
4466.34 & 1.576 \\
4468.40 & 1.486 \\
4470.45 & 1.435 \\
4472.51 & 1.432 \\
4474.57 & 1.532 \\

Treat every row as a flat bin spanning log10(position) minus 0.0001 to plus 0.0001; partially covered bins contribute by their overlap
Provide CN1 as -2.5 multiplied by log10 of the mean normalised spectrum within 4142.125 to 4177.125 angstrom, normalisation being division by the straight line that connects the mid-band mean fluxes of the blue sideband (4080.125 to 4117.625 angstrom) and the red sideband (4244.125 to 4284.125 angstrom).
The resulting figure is 0.09 mag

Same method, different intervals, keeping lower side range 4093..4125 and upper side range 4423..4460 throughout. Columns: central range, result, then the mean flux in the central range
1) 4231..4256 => 0.07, 1.59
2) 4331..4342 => -0.23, 2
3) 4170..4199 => 0.16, 1.49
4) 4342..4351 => -0.24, 2.03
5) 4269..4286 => 0.00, 1.67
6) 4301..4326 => -0.08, 1.77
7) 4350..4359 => -0.20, 1.94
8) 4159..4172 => 0.15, 1.52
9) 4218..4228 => 0.15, 1.49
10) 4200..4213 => 0.12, 1.54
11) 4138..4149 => 0.01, 1.76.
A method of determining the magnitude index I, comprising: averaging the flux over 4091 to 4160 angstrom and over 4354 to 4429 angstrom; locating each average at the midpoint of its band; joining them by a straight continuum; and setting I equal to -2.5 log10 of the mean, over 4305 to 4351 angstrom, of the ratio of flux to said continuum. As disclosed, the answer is -0.10 mag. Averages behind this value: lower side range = 1.75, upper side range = 1.73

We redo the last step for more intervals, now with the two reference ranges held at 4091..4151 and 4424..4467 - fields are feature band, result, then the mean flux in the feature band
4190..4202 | 0.13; 1.52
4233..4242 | 0.13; 1.51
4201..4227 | 0.14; 1.5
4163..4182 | 0.13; 1.53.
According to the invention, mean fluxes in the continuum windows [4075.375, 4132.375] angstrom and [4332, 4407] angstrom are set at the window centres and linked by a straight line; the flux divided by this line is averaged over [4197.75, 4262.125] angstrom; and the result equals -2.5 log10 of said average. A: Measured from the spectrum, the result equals 0.159 mag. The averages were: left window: 1.78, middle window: 1.57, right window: 1.86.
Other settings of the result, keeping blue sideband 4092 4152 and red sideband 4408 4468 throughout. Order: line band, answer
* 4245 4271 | 0.02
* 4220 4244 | 0.09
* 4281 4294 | -0.03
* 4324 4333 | -0.19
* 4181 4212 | 0.14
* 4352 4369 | -0.18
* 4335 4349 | -0.25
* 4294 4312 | -0.09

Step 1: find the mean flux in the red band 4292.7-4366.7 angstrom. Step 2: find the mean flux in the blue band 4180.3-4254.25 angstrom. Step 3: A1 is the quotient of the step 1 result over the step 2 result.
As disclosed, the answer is 1.2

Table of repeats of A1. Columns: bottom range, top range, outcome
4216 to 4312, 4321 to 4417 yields 1.11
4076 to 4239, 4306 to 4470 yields 1.06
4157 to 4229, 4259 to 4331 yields 1.15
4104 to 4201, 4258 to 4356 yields 1.11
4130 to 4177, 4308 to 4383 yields 1.16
